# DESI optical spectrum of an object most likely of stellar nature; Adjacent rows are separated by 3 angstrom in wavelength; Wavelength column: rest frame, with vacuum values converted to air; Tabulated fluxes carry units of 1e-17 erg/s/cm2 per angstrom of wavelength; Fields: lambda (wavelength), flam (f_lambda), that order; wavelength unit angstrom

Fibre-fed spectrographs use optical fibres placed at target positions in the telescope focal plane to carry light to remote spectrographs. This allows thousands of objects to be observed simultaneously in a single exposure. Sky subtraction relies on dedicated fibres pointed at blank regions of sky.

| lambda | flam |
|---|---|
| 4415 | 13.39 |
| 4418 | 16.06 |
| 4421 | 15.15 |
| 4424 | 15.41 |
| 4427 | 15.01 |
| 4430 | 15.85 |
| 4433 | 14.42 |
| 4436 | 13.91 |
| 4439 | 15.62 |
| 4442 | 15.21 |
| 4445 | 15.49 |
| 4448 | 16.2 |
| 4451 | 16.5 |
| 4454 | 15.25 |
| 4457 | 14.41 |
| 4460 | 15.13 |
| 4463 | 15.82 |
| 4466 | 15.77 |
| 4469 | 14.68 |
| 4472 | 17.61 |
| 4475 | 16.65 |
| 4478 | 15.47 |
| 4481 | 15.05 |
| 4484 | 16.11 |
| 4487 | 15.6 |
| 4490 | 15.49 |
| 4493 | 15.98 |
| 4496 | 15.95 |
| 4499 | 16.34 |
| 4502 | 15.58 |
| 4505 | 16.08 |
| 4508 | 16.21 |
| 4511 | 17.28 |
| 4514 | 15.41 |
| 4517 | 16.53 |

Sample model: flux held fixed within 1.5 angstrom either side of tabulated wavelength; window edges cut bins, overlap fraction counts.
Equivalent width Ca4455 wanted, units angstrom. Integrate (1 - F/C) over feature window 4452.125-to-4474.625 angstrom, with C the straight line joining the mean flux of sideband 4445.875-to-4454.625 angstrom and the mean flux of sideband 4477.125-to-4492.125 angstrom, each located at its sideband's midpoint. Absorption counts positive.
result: 0.3 angstrom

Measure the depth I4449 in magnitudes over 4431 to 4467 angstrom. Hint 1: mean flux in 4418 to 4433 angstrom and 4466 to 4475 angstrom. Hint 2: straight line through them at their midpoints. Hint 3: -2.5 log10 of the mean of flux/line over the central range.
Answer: 0.03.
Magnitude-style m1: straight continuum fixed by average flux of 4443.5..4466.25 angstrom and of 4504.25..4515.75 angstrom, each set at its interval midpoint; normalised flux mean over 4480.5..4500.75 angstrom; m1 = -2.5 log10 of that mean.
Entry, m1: 0.01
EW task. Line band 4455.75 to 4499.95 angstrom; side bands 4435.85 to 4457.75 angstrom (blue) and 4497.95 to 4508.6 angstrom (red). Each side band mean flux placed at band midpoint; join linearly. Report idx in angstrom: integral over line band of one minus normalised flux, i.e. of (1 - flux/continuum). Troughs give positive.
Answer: 0.1 angstrom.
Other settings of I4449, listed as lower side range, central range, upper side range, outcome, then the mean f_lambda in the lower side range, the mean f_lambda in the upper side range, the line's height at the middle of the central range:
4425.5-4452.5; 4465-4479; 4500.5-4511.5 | -0.02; 15.4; 16.2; 15.8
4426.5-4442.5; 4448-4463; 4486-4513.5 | -0.01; 15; 16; 15.3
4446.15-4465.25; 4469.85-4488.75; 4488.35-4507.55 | -0.02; 15.6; 15.9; 15.8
